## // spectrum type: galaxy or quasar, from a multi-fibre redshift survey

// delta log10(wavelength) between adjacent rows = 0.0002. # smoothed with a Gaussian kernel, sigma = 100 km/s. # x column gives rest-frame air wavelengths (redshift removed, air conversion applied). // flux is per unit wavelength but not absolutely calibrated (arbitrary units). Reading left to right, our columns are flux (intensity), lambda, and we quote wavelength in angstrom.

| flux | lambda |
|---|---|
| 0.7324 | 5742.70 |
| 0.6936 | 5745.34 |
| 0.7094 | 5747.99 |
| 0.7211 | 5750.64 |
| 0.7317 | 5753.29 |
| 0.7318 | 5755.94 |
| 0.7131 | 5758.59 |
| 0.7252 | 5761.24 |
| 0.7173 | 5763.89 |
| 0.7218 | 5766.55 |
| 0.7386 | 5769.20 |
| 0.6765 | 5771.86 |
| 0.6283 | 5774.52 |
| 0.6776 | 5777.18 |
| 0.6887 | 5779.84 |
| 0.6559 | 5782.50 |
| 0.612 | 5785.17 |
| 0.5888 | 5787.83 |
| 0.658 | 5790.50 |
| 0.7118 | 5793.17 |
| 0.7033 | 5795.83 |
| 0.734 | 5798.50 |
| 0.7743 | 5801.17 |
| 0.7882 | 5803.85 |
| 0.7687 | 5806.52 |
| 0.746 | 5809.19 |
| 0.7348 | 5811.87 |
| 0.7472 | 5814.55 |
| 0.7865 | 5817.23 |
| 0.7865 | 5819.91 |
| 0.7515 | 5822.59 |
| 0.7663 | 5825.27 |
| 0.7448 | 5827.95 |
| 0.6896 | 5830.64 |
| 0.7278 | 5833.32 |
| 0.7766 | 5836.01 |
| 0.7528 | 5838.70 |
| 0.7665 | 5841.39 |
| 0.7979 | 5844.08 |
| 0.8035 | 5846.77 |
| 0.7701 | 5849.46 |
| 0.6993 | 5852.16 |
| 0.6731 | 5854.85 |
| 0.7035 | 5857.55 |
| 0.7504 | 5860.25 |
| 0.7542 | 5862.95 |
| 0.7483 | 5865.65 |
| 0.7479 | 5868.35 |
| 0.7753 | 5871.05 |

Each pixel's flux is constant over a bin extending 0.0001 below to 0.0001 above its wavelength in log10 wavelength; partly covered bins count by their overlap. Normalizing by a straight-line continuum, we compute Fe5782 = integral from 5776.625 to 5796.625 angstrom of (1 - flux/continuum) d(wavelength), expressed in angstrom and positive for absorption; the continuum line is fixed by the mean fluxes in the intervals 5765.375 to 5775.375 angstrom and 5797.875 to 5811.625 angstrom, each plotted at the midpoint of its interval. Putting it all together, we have 1.8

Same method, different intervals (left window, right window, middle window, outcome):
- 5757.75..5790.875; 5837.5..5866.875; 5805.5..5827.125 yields -1.4 angstrom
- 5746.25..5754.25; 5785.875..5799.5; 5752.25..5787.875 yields 0.5 angstrom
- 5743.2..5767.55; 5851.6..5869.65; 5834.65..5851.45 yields -1.2 angstrom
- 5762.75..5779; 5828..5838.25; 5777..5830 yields -0.5 angstrom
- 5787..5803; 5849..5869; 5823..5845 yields -1.0 angstrom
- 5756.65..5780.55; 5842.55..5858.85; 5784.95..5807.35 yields 0.2 angstrom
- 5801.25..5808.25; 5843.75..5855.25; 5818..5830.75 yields 0.2 angstrom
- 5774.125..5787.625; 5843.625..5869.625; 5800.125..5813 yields -1.5 angstrom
